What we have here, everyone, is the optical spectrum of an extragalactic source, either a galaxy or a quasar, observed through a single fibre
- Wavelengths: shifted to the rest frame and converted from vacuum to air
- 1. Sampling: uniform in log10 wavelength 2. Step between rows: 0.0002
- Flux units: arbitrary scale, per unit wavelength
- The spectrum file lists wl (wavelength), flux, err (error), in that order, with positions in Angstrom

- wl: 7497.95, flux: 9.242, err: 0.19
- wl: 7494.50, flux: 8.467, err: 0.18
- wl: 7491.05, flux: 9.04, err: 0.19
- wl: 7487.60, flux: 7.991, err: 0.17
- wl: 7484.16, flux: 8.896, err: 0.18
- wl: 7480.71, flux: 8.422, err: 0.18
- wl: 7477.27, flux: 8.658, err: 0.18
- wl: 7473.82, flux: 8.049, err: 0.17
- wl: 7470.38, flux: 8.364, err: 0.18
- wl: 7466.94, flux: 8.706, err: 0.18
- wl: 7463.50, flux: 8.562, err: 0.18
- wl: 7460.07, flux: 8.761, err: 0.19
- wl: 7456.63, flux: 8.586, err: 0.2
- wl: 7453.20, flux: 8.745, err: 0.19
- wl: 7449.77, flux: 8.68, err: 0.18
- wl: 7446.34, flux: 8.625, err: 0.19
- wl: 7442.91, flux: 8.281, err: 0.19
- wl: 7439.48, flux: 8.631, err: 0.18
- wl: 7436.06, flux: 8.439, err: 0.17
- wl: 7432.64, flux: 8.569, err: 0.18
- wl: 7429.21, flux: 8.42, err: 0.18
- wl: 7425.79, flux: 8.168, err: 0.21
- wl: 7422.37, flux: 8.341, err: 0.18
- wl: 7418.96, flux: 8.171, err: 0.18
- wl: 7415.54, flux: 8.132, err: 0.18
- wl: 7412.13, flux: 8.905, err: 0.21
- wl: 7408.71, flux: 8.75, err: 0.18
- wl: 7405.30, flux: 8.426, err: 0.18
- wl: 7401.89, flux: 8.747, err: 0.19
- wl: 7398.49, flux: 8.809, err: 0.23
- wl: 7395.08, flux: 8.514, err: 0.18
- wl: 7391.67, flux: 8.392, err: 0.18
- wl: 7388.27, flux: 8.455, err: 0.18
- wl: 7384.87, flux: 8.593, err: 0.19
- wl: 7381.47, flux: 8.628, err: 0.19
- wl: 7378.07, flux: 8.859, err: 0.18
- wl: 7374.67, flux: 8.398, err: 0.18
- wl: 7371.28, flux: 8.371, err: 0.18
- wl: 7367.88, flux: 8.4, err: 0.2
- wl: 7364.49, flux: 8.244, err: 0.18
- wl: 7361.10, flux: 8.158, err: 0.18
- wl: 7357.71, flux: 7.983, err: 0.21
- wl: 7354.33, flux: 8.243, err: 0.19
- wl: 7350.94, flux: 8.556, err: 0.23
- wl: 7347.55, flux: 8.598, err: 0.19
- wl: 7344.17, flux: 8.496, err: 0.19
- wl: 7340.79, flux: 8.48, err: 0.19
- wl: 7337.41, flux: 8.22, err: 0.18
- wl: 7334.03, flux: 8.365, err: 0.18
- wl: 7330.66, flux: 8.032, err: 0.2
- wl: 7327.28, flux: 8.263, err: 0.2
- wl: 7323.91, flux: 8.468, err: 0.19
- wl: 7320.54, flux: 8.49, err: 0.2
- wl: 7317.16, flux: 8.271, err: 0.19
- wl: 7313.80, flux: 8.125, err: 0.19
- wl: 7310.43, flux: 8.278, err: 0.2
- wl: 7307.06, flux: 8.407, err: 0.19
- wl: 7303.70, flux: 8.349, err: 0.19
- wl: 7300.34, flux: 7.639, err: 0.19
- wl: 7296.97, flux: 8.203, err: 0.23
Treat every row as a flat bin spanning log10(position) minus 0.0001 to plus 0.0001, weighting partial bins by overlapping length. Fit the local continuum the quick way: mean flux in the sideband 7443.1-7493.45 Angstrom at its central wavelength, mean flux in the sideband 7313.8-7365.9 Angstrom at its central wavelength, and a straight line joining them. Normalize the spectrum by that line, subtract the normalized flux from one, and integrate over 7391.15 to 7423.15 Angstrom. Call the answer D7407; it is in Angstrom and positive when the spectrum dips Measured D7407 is -0.3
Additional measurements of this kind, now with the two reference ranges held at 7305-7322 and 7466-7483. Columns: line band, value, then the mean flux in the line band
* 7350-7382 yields -0.1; 8.37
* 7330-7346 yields 0.0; 8.34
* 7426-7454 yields -0.4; 8.52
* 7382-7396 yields -0.2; 8.5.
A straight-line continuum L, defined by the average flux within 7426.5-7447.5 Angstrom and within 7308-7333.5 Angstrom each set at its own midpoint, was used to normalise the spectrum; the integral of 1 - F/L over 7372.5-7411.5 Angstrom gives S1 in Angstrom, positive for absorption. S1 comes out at -0.9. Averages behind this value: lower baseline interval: 8.28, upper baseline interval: 8.47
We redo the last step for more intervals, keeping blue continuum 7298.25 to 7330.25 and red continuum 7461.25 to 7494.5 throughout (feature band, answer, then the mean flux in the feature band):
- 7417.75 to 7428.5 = 0.2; 8.25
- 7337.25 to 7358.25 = -0.3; 8.4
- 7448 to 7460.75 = -0.3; 8.69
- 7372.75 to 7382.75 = -0.3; 8.62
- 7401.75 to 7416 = -0.4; 8.61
